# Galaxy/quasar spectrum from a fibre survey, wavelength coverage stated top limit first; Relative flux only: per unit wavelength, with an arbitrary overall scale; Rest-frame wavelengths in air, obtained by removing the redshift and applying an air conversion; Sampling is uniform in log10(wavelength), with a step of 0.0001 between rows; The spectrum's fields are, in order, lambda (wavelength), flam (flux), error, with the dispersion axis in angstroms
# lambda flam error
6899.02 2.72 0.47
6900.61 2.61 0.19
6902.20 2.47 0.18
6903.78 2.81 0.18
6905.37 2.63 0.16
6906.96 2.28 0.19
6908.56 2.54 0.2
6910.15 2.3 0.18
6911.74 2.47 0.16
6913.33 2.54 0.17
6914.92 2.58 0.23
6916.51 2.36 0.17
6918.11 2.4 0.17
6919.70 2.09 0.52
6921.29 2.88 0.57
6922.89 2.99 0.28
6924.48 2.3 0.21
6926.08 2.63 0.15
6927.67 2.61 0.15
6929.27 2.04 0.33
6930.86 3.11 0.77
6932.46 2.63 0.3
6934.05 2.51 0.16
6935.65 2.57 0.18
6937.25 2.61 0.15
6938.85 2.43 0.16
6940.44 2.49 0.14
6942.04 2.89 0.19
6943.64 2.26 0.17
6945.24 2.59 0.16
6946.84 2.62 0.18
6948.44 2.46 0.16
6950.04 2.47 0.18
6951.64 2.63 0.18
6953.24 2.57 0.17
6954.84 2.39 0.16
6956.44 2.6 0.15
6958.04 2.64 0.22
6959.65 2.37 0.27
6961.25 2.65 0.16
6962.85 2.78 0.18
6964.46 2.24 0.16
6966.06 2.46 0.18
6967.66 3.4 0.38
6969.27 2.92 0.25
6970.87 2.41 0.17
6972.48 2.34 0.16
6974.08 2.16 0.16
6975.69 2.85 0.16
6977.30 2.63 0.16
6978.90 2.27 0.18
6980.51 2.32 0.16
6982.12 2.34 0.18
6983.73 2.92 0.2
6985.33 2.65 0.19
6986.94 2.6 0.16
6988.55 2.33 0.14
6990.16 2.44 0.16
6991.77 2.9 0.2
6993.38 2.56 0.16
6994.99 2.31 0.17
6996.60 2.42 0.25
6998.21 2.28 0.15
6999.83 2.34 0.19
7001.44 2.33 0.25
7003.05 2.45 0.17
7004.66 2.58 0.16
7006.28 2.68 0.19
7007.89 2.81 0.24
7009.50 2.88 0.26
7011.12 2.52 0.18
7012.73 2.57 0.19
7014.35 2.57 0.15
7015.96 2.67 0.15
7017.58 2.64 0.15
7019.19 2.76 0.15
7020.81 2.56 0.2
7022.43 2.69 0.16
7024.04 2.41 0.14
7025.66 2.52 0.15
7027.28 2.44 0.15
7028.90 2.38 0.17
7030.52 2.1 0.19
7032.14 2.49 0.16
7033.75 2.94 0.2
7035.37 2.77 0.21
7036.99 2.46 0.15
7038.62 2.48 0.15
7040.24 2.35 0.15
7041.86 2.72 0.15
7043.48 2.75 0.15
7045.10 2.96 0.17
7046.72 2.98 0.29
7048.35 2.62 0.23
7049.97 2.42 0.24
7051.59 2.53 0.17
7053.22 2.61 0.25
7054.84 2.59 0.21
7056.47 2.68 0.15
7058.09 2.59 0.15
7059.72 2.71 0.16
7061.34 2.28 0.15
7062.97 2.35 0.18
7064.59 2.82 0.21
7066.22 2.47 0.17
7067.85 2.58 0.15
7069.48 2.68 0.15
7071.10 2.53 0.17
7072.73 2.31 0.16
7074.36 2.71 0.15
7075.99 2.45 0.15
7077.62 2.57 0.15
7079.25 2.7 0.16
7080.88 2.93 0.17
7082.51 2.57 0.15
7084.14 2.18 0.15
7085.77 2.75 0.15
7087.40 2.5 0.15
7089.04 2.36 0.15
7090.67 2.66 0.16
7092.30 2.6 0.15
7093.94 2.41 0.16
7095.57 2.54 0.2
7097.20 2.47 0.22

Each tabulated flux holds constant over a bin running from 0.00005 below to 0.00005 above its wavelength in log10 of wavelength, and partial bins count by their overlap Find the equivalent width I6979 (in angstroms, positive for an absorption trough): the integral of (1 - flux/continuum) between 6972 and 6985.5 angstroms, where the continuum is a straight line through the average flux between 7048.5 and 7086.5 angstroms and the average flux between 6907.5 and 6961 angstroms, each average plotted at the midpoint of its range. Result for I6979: 0.3 angstroms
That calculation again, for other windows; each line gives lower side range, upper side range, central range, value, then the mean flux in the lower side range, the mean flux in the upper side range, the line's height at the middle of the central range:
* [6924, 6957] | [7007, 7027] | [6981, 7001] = 0.8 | 2.55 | 2.63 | 2.6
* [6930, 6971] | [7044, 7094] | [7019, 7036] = 0.3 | 2.61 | 2.59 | 2.59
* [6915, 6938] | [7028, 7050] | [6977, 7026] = 0.8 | 2.55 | 2.61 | 2.59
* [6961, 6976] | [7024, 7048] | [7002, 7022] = -0.3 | 2.61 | 2.59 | 2.6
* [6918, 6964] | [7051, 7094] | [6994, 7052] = -0.1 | 2.56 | 2.56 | 2.56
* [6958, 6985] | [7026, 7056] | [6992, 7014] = 0.4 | 2.57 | 2.59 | 2.58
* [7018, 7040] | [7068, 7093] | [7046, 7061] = -0.4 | 2.54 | 2.57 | 2.55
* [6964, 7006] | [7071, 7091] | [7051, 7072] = -0.2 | 2.52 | 2.55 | 2.55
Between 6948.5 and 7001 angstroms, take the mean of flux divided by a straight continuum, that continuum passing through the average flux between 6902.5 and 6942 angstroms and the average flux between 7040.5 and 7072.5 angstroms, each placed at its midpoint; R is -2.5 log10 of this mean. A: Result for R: 0.01 mag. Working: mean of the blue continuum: 2.54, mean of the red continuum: 2.61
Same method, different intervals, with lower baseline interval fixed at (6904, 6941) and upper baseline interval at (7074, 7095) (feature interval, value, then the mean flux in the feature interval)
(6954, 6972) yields -0.03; 2.62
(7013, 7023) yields -0.04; 2.64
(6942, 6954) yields 0.00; 2.54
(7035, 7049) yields -0.05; 2.67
